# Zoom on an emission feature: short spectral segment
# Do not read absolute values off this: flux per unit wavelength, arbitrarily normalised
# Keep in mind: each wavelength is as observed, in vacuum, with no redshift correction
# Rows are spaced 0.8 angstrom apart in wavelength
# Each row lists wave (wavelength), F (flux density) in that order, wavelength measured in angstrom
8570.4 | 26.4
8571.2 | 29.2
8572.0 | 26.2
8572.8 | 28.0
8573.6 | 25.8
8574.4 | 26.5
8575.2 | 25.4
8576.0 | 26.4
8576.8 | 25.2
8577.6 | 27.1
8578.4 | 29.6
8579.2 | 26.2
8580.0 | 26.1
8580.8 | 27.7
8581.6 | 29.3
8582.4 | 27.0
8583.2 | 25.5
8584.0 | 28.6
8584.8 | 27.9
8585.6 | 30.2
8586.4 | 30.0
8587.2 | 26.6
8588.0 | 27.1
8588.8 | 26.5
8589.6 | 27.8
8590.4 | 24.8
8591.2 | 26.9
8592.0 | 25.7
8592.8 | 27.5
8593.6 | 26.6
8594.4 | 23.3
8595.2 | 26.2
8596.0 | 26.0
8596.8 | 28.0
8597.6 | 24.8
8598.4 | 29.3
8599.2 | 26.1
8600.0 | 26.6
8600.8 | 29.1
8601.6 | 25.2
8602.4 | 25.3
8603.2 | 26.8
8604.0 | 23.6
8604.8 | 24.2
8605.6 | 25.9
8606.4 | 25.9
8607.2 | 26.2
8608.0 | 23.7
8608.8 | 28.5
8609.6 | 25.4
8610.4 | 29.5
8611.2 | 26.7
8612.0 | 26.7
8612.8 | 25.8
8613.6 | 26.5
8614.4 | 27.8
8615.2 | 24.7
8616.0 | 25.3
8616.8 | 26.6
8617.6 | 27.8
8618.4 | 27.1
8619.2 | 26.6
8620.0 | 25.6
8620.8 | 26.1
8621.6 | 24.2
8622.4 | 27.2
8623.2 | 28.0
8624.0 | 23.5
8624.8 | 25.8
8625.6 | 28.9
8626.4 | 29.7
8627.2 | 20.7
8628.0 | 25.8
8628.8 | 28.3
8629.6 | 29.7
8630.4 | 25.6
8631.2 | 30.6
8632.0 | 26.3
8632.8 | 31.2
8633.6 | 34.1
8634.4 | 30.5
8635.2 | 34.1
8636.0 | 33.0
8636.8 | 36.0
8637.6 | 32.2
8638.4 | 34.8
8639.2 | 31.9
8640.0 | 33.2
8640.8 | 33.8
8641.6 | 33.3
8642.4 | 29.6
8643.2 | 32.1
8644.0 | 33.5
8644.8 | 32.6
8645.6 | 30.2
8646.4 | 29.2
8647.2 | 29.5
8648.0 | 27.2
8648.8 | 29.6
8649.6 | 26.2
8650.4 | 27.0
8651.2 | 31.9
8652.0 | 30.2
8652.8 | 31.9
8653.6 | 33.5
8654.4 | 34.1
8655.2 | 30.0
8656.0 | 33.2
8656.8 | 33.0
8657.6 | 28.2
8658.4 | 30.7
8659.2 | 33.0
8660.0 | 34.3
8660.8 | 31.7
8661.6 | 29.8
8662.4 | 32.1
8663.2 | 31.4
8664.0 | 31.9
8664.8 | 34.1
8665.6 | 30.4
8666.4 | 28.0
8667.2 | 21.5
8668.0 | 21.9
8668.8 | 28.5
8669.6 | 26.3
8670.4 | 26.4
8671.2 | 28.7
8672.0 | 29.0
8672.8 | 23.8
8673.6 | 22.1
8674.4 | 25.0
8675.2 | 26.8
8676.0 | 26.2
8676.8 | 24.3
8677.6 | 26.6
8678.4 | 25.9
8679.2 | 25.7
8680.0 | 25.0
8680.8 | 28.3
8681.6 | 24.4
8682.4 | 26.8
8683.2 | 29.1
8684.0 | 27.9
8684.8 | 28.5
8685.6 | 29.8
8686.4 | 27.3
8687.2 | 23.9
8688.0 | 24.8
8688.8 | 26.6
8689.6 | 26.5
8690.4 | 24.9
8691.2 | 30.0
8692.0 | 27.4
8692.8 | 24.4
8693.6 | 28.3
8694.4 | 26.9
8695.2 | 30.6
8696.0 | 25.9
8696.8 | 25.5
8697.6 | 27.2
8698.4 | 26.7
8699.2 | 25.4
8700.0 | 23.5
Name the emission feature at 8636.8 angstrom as [S II]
